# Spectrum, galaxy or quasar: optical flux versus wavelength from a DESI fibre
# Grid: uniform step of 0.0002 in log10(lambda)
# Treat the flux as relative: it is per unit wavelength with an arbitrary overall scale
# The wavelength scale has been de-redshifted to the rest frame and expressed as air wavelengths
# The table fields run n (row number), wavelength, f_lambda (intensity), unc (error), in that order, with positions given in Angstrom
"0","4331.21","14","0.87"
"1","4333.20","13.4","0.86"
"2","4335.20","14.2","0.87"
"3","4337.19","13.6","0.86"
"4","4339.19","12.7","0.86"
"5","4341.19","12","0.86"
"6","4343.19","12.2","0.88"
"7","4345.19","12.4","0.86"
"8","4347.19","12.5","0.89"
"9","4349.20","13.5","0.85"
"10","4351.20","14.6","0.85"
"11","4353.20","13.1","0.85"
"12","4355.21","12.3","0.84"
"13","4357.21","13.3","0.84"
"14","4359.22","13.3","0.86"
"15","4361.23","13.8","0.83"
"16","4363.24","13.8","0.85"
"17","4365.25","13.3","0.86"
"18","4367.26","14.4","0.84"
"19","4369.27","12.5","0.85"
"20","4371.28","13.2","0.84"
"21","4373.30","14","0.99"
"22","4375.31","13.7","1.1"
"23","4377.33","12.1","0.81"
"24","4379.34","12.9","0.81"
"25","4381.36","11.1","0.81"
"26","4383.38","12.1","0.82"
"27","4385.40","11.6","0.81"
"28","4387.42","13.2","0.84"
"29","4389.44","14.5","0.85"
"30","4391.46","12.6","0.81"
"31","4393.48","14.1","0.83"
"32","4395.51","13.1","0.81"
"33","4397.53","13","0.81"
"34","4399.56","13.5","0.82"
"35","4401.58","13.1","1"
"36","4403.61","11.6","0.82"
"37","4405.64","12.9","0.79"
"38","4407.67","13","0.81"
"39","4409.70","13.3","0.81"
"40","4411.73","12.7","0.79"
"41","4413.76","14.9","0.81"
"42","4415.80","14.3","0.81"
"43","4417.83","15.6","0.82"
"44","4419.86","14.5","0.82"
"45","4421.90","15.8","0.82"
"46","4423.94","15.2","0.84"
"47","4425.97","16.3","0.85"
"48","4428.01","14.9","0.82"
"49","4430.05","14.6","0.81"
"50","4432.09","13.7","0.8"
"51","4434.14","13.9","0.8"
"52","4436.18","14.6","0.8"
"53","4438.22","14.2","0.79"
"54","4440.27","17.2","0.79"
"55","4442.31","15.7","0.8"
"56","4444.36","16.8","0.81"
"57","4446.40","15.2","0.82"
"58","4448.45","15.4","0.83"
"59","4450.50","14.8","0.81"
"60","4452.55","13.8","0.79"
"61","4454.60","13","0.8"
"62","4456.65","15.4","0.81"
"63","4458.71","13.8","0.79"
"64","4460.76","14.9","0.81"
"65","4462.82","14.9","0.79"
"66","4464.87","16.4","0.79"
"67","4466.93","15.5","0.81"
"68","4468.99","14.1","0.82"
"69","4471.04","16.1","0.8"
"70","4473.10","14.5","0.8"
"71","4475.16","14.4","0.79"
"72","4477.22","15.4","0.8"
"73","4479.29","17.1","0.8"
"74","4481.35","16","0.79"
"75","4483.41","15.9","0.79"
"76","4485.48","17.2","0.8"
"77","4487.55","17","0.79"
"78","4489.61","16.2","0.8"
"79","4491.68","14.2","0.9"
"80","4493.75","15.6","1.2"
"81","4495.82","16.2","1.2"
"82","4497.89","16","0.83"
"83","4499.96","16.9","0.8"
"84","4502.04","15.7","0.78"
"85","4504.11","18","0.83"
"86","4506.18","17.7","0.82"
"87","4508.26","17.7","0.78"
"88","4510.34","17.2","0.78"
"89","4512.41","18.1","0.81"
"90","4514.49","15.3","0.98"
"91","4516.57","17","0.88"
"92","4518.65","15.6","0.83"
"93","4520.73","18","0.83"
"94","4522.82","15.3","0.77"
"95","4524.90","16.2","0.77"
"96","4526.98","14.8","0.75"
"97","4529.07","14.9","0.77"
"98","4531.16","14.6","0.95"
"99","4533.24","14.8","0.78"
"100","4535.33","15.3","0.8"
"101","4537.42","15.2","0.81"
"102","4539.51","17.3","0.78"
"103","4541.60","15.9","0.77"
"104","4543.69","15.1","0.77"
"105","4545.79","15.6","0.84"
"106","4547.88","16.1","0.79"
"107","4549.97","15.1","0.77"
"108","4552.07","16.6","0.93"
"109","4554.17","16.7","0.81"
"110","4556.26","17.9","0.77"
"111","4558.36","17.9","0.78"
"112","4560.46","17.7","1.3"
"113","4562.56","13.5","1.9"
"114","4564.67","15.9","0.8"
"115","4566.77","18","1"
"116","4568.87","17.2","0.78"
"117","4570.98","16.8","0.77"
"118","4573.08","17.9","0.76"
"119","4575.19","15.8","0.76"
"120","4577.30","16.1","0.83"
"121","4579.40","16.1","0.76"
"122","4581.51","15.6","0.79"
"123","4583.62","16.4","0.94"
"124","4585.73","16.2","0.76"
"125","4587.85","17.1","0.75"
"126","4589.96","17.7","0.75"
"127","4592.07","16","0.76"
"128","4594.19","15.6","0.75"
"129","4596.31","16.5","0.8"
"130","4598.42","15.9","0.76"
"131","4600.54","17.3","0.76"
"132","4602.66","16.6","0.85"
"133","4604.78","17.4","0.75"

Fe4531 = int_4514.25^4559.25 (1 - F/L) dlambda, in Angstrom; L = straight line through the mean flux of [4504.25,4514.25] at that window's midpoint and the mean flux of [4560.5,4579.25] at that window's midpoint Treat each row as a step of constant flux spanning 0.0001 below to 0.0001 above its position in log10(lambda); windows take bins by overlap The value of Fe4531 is 2.8 Angstrom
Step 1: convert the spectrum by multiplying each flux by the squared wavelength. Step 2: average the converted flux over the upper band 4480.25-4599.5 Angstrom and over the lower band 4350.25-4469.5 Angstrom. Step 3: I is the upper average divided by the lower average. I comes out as 1.2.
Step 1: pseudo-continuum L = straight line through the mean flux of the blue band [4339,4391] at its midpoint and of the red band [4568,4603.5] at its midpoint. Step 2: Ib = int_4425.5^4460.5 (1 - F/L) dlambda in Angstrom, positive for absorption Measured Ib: -1.6 Angstrom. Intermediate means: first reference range 13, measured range 14.9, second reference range 16.5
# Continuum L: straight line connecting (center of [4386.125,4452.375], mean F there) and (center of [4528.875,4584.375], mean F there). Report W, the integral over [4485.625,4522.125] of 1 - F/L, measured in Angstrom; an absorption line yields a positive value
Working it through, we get -2.7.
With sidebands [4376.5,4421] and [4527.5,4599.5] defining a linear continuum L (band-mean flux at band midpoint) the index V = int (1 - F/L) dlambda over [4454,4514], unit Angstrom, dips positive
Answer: -4.7 Angstrom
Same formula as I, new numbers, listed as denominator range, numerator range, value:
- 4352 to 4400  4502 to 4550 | 1.32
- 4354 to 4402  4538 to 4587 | 1.36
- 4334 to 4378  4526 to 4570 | 1.32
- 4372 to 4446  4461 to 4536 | 1.20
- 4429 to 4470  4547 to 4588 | 1.17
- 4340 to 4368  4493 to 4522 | 1.37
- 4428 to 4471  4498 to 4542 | 1.12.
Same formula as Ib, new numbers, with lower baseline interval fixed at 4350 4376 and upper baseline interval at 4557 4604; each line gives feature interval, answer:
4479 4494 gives -0.90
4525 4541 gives 0.54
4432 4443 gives -0.32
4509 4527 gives -0.96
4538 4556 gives -0.04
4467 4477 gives 0.08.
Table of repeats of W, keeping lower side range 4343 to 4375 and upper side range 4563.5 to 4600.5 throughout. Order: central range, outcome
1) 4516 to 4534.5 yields 0.1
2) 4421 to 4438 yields -0.6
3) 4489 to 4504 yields -0.6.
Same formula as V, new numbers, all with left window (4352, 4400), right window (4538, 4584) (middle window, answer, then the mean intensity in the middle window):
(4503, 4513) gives -1.5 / 17.7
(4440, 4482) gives -1.7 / 15.2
